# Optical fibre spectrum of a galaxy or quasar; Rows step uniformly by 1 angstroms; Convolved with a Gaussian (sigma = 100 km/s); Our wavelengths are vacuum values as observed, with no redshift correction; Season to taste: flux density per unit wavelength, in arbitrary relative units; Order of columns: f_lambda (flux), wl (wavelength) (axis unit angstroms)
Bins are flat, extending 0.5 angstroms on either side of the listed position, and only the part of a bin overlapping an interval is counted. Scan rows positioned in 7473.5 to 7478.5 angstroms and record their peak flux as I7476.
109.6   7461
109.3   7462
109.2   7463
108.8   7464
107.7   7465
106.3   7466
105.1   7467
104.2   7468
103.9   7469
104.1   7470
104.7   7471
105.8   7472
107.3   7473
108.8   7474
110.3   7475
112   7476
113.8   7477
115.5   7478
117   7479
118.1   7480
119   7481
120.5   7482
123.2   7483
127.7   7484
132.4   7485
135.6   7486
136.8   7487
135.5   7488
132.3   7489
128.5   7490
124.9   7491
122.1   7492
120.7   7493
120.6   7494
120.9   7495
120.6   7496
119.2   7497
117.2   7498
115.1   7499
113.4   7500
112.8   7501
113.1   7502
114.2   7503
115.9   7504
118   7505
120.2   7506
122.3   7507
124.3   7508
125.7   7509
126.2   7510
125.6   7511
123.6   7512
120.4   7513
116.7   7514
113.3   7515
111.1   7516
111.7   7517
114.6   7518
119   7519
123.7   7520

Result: 115.5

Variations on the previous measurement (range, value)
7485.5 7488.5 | 136.8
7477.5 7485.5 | 132.4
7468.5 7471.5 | 104.7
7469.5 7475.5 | 110.3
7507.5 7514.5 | 126.2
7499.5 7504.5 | 115.9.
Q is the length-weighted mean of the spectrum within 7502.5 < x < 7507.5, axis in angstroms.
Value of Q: 118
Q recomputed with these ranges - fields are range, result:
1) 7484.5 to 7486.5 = 134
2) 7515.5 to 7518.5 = 112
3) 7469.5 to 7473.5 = 105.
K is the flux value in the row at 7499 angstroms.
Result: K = 115.1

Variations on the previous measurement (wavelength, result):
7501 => 112.8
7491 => 124.9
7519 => 119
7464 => 108.8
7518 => 114.6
